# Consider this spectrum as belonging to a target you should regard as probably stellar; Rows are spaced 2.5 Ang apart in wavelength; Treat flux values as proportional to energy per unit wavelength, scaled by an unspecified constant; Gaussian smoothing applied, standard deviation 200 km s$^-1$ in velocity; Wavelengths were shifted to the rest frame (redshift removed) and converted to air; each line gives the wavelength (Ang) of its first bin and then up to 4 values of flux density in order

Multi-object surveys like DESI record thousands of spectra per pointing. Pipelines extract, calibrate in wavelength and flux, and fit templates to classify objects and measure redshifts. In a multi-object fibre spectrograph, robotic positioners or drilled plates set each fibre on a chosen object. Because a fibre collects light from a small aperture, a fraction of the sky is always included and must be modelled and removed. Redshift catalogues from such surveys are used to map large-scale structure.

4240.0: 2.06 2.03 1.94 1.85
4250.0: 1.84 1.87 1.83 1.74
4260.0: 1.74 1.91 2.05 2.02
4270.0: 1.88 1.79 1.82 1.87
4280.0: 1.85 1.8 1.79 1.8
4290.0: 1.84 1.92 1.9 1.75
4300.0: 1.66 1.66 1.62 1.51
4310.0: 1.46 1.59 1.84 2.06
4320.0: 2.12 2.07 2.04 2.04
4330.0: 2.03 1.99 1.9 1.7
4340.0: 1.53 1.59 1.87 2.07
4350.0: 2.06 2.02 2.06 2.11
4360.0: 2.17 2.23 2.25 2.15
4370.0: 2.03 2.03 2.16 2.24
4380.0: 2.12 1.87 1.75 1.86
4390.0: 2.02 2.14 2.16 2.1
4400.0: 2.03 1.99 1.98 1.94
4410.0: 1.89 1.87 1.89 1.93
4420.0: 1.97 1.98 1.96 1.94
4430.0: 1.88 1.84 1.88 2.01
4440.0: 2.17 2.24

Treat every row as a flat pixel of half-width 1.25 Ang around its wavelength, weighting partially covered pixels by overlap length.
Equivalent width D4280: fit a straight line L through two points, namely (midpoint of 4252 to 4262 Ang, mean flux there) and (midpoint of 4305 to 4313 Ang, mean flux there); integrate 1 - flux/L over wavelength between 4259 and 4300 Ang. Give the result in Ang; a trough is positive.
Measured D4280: -4.20 Ang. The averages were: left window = 1.8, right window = 1.53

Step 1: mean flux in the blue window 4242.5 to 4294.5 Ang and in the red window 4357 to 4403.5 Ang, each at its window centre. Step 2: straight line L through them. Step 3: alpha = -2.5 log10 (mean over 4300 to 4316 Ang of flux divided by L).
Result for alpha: 0.20 mag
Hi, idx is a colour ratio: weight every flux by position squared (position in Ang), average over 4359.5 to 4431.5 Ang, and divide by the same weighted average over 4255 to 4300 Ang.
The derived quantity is 1.15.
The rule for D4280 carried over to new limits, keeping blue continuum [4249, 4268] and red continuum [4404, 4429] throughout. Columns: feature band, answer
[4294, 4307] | 1.3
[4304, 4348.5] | 1.5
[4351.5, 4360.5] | -0.8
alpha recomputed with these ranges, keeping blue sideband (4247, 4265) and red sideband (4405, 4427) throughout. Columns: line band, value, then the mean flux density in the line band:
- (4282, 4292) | 0.025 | 1.82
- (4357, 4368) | -0.153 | 2.19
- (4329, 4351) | 0.019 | 1.86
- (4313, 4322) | -0.057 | 1.98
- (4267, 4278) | -0.010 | 1.87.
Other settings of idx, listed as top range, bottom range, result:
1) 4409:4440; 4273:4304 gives 1.14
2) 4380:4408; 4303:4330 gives 1.12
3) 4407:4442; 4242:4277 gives 1.12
